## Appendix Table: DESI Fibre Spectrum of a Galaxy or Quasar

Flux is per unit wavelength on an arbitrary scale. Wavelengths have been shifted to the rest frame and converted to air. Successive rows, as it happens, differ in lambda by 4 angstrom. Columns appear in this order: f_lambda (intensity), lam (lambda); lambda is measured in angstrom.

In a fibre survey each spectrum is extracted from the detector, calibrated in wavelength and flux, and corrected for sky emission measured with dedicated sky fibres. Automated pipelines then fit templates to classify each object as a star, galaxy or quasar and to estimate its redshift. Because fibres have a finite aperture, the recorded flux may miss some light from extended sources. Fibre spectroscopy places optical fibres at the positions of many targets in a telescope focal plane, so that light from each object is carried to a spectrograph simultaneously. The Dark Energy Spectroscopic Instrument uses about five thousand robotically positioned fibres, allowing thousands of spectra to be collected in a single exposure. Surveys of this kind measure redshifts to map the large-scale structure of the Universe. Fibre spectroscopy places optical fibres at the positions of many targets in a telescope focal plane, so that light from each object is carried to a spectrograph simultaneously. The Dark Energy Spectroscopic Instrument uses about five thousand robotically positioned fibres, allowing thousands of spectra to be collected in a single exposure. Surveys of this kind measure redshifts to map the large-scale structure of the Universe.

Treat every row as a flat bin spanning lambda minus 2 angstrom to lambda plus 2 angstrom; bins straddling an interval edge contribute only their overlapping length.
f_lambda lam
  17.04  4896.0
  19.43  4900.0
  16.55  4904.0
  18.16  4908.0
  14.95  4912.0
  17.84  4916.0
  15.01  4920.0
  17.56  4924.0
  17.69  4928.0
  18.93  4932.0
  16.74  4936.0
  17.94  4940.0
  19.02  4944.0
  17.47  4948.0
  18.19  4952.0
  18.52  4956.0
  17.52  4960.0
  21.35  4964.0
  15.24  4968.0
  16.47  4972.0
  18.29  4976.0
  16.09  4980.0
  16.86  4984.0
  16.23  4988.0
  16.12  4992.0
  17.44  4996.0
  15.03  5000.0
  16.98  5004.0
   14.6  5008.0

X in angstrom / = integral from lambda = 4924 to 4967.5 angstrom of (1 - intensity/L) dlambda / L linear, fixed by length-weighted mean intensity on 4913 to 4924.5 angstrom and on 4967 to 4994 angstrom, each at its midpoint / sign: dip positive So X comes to -4.4 angstrom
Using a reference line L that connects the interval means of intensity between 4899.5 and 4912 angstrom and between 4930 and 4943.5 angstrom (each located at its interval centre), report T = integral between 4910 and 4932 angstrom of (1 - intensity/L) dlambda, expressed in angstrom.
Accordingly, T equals 1.1 angstrom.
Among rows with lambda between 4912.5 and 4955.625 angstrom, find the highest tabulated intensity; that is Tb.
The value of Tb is 19.02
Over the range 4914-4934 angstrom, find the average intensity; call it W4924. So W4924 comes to 17.4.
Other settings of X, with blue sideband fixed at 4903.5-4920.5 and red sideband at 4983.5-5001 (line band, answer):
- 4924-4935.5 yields -0.97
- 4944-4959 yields -1.50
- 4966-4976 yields 0.06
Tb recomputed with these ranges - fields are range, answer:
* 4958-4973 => 21.35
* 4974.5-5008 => 18.29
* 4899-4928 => 19.43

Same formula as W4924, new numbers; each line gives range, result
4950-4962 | 18.1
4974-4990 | 16.9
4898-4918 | 17.4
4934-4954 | 17.9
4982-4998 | 16.7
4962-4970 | 18.3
